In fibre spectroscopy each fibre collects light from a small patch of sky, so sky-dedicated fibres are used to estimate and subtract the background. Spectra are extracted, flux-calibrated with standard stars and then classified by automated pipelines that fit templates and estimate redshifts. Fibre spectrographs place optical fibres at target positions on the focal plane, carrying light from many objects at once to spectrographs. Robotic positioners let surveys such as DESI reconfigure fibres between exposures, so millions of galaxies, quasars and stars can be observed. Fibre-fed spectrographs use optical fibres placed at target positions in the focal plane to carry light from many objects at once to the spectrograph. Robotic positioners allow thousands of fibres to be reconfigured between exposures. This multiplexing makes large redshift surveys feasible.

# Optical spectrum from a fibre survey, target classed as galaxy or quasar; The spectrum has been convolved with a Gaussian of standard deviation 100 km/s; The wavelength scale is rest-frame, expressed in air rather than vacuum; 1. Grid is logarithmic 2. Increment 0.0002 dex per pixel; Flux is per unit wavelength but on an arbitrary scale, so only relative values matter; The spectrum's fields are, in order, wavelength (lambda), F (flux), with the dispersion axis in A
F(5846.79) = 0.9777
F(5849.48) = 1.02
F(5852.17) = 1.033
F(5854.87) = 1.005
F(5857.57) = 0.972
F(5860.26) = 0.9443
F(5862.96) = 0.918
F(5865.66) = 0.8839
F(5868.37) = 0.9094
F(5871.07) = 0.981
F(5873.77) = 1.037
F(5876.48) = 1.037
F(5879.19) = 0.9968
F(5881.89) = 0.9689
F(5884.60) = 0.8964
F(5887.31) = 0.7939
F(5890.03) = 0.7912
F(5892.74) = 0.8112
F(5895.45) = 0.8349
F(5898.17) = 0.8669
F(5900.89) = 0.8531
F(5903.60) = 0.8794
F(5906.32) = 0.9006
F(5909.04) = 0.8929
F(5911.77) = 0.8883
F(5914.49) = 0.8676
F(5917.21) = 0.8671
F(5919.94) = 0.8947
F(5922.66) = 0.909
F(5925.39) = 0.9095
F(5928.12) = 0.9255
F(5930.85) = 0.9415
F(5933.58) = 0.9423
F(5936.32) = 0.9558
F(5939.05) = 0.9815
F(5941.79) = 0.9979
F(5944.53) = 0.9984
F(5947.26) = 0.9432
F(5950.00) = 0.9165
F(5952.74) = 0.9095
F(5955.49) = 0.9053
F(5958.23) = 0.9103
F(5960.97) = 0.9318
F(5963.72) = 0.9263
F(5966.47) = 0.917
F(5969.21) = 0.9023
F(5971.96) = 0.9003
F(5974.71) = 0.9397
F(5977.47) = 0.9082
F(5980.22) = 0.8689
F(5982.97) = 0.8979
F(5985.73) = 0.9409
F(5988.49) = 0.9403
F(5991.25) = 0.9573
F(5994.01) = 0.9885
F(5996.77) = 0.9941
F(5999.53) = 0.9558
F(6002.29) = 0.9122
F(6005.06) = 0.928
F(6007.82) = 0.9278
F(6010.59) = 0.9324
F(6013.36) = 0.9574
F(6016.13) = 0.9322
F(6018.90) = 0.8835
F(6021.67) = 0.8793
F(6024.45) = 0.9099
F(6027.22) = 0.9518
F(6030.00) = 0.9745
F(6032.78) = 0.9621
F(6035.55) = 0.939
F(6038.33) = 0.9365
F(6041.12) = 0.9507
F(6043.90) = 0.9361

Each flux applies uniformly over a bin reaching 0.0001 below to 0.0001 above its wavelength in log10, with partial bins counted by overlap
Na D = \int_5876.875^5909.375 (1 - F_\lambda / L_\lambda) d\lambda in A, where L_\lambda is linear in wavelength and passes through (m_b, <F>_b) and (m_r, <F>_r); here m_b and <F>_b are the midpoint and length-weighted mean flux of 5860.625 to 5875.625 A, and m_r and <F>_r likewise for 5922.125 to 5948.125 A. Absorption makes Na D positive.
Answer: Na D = 2.45 A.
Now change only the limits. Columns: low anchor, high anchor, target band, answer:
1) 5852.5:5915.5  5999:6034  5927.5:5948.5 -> -1.0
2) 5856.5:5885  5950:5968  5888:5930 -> 3.1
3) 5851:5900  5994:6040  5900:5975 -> 1.0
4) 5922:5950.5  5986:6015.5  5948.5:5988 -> 1.5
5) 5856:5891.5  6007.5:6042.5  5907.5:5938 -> 0.8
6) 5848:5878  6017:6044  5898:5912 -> 1.2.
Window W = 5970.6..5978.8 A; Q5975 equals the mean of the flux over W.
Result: 0.915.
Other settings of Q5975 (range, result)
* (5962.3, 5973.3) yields 0.912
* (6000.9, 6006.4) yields 0.92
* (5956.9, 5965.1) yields 0.923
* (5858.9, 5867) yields 0.916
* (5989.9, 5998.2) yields 0.98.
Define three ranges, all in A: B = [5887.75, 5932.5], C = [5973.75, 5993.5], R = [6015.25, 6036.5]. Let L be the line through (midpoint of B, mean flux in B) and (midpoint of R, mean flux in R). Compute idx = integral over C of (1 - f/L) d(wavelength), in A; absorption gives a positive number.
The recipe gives -0.3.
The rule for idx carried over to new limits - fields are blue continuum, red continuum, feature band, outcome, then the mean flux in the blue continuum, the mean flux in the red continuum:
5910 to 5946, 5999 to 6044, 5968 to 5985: 0.49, 0.929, 0.933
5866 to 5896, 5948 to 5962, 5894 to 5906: 0.70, 0.915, 0.916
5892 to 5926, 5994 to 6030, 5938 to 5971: -1.26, 0.876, 0.934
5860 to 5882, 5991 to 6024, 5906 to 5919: 1.00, 0.965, 0.936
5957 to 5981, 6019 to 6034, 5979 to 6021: -0.52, 0.913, 0.93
